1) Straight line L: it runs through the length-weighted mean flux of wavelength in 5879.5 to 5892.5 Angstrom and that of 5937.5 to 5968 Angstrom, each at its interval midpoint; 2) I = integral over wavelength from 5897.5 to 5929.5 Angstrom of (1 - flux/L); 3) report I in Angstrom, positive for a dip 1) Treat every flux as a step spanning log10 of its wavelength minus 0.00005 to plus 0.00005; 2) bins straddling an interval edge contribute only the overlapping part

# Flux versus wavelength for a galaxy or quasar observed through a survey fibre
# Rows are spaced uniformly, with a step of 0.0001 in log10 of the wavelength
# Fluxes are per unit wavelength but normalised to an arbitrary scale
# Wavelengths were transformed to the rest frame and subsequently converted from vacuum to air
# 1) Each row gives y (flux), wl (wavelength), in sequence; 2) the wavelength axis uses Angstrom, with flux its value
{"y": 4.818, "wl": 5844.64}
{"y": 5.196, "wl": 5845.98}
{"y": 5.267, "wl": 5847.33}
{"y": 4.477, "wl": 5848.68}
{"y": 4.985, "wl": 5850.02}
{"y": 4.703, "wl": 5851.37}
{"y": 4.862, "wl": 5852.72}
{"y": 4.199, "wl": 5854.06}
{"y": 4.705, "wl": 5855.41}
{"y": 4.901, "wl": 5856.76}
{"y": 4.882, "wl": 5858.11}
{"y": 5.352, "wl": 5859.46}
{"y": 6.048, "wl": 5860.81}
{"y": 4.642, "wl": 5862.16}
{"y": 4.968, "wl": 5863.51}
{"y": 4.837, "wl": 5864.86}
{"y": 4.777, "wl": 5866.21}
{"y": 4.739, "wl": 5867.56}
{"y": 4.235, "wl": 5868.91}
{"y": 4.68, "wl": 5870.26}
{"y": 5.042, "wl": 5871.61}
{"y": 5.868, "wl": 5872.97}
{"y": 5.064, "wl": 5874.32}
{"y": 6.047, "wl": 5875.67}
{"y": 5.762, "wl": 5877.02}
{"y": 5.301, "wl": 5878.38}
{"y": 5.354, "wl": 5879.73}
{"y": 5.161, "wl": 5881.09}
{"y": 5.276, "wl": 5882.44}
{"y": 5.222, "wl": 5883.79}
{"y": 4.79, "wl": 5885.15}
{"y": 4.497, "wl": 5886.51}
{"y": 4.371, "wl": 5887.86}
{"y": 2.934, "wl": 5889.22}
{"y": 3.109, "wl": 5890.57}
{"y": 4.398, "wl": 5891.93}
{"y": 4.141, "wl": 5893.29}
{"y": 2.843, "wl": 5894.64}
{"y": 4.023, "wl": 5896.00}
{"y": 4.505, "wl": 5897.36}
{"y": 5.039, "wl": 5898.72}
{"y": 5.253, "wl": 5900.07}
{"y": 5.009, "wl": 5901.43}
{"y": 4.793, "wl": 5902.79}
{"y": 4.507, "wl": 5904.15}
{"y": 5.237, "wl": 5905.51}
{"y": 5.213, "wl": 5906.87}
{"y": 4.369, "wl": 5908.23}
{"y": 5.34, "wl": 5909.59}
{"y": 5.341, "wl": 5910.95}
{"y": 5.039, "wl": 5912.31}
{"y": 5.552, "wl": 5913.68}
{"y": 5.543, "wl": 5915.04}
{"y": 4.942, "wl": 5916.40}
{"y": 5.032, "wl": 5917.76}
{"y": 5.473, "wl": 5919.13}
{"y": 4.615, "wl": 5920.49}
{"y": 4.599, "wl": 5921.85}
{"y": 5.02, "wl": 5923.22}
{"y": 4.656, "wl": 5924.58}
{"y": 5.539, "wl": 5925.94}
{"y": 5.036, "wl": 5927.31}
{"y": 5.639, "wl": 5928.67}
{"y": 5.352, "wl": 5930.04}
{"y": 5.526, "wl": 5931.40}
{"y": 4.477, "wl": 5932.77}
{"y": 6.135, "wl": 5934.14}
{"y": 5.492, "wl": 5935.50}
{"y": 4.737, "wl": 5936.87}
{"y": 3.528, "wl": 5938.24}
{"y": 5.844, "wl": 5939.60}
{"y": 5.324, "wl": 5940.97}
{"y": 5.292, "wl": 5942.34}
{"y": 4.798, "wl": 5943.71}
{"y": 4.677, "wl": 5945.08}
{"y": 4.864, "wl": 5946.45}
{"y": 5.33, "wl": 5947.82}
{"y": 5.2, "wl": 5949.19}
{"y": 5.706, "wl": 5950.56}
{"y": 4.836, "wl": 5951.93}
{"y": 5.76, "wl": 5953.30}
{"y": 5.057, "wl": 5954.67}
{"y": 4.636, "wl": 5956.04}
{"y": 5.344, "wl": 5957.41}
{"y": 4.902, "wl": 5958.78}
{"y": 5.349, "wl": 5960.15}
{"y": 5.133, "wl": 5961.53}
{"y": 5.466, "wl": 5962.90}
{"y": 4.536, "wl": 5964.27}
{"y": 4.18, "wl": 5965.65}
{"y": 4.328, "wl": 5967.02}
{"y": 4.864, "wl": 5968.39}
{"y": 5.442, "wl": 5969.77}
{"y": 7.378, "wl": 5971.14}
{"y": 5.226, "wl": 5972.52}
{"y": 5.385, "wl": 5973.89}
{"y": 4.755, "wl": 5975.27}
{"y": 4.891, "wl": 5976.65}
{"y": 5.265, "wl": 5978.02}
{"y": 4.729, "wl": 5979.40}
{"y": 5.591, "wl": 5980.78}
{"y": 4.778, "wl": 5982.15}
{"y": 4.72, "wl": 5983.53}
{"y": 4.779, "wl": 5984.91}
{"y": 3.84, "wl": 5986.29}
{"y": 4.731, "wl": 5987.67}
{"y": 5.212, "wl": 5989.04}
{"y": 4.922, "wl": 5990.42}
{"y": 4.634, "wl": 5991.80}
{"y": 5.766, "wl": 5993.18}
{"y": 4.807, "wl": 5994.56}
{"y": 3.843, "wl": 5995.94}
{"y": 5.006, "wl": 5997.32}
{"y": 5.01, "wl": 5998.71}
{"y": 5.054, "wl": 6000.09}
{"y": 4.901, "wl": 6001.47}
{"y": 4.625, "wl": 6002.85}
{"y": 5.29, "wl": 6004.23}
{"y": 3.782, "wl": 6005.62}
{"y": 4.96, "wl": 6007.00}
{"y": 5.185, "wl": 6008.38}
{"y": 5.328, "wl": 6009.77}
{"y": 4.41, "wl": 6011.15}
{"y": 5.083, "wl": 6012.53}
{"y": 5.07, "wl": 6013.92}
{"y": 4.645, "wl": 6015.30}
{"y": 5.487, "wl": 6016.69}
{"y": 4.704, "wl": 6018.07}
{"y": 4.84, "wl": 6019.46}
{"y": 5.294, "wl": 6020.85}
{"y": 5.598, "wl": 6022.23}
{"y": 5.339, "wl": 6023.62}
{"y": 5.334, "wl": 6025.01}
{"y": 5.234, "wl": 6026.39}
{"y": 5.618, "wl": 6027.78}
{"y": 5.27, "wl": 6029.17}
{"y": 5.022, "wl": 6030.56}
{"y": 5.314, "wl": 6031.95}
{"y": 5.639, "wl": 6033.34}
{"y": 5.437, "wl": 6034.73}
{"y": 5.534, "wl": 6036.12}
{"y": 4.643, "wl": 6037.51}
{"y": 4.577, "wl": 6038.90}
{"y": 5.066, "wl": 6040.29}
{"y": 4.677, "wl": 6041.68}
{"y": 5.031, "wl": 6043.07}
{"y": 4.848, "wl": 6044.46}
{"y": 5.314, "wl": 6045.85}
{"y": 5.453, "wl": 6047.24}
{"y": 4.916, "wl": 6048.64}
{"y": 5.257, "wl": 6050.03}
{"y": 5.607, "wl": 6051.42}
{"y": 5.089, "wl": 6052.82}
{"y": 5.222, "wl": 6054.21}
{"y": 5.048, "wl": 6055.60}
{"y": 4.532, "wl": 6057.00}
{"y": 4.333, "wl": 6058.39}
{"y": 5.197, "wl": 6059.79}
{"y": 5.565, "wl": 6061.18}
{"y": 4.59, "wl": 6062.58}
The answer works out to -2.54 Angstrom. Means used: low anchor 4.48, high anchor 5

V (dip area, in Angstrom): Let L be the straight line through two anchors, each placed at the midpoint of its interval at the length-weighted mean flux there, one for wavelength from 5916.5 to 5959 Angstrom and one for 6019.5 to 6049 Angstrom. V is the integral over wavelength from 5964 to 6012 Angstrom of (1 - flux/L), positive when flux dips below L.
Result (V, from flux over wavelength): 2.2 Angstrom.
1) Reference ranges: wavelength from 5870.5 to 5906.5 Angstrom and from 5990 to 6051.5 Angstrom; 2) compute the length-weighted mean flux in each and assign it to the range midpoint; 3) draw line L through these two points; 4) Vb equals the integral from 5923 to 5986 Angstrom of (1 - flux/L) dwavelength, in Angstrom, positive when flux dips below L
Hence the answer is -2.7 Angstrom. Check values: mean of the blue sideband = 4.75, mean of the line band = 5.11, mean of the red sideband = 5.05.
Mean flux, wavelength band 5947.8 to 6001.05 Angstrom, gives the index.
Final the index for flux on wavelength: 5.03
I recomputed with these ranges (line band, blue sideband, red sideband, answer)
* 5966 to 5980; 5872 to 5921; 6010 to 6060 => -0.6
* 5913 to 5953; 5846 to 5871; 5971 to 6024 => -1.8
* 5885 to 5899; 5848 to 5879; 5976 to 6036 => 2.8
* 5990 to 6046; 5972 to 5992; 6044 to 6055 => 0.5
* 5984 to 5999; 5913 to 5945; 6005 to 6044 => 1.0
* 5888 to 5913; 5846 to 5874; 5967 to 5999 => 2.2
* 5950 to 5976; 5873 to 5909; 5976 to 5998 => -1.9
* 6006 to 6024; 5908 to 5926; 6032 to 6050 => 0.2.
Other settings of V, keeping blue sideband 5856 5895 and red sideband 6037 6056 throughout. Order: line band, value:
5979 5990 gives 0.38 Angstrom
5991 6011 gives 0.55 Angstrom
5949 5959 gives -0.54 Angstrom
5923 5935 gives -0.94 Angstrom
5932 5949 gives -0.48 Angstrom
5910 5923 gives -0.67 Angstrom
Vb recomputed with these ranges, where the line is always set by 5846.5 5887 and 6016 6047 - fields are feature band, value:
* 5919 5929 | 0.1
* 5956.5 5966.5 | 0.3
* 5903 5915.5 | -0.1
